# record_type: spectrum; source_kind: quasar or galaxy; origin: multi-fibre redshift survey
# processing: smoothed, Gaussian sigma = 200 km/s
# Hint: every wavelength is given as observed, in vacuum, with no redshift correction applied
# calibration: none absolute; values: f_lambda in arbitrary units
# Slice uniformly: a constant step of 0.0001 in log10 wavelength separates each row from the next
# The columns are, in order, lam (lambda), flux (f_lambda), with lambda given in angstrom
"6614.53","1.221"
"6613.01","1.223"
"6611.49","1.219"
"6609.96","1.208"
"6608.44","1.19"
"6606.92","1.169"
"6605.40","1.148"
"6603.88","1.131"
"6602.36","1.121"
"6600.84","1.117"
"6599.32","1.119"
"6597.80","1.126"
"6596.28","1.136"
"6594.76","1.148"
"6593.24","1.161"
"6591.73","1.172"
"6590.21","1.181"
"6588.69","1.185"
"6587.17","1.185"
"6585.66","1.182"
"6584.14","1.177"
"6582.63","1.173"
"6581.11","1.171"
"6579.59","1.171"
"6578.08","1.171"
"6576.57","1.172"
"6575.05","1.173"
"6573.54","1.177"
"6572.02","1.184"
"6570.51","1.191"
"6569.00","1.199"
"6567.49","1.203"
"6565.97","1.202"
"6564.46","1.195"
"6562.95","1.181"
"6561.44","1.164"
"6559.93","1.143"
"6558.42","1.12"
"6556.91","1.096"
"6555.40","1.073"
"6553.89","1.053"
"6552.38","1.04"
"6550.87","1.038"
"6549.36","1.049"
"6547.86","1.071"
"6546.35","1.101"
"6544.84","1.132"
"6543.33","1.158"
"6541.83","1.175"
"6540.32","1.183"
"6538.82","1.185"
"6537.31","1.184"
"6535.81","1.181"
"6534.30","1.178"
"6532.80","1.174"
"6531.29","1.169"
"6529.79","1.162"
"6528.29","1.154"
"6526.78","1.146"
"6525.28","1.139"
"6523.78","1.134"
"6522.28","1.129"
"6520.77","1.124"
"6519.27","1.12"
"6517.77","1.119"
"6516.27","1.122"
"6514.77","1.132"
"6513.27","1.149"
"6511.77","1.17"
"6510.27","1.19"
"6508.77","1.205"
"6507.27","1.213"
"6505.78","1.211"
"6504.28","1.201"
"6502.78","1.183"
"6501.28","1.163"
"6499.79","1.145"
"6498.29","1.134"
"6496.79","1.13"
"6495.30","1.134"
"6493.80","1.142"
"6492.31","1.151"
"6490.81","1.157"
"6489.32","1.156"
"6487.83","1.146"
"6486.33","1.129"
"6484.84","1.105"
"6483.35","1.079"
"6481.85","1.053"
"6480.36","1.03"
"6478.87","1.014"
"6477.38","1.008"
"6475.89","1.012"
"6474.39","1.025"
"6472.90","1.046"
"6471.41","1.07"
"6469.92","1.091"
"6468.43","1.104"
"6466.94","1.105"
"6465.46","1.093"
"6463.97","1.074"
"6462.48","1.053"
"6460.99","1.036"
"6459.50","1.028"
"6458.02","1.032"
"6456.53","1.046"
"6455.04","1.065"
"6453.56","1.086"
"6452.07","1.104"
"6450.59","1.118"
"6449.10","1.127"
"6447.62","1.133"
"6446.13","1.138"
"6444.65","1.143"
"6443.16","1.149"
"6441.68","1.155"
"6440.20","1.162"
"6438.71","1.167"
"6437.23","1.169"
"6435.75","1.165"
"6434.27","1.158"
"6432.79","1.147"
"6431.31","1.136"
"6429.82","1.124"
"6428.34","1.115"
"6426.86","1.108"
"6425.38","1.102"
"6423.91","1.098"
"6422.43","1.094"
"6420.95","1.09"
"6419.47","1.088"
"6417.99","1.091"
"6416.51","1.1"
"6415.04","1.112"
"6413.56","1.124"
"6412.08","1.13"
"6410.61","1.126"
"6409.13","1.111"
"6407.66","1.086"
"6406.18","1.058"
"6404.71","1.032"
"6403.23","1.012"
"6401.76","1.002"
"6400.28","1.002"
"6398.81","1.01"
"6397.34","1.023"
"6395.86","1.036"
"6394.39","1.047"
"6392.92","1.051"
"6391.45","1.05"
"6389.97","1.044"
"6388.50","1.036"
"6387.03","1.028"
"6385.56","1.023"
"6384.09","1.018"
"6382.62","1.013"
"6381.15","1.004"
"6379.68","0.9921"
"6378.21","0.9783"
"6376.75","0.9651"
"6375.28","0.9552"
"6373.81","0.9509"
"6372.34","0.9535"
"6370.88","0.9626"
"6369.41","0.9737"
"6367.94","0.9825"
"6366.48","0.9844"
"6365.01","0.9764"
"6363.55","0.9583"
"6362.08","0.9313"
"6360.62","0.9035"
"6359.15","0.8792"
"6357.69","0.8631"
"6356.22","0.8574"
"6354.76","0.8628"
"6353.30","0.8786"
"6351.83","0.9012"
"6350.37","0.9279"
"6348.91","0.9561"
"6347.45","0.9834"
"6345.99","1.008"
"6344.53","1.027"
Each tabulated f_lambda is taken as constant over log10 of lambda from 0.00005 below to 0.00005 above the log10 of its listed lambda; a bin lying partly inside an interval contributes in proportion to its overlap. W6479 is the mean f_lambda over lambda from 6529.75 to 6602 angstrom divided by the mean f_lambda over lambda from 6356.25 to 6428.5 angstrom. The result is 1.12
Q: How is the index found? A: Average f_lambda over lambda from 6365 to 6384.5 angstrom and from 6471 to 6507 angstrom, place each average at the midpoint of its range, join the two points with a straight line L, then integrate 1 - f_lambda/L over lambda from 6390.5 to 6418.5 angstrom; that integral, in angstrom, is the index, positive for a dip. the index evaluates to -1.37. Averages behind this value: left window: 0.979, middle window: 1.06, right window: 1.11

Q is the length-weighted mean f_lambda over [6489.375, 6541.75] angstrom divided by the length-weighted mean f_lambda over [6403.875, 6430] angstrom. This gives 1.06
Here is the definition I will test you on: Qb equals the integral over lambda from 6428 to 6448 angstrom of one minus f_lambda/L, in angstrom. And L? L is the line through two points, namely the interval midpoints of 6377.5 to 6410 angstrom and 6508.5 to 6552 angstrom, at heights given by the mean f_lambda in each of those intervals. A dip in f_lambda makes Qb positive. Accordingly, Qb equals -1.5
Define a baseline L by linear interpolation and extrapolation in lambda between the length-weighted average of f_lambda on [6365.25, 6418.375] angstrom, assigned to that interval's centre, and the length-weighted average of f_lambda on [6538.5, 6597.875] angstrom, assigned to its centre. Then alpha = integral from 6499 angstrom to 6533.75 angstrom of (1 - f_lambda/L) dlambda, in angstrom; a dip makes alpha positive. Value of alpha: -1.4 angstrom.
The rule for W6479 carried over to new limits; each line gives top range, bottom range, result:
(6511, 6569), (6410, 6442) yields 1.01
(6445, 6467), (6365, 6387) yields 1.10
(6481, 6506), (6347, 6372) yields 1.23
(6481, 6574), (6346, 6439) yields 1.12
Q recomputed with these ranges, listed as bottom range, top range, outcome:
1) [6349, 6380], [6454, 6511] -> 1.18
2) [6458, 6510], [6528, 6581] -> 1.04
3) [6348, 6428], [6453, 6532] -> 1.10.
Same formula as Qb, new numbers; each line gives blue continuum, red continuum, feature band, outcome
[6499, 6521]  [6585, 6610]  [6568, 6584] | -0.28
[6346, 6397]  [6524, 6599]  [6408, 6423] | -1.40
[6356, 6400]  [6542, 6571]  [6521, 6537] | -0.74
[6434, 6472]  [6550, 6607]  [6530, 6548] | -0.38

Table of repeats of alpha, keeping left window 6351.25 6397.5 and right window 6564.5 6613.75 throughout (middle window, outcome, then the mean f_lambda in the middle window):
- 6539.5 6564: 0.53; 1.11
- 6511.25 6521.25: -0.27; 1.13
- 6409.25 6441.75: -3.38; 1.12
